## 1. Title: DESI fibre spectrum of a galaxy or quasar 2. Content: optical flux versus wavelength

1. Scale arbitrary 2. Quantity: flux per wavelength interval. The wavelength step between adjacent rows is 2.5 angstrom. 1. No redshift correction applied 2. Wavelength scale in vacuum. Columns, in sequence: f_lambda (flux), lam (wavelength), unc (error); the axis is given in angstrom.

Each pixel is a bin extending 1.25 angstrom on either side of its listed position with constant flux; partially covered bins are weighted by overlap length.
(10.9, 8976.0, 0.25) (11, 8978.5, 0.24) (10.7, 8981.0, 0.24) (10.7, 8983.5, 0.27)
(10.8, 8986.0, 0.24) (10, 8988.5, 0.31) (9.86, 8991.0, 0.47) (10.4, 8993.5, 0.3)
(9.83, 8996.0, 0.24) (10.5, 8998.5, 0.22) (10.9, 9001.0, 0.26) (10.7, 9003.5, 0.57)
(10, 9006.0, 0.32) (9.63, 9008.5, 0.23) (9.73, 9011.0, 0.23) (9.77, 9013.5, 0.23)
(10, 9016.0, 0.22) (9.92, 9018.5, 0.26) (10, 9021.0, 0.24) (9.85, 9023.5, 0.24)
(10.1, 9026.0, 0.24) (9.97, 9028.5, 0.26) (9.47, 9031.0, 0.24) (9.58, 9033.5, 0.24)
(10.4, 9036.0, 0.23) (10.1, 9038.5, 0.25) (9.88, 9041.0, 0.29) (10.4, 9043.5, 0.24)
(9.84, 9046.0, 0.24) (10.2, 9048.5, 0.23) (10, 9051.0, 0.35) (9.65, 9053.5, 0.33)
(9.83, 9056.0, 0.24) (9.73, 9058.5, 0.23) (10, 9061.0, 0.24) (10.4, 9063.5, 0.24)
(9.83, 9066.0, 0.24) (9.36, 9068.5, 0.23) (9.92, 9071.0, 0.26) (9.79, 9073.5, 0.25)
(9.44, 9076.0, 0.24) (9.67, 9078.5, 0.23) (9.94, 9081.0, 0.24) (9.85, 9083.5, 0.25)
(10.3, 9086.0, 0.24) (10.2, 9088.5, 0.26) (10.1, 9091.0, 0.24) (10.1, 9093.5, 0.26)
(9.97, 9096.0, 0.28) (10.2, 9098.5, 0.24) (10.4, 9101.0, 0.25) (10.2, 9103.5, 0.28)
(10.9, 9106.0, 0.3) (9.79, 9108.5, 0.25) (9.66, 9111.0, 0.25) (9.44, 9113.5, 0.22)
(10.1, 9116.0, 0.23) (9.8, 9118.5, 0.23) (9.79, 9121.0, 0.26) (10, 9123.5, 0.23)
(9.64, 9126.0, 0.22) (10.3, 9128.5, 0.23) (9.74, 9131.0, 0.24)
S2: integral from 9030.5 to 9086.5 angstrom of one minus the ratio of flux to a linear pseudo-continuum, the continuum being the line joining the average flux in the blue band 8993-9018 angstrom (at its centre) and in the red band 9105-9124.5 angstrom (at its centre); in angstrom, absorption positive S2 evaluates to 0.8 angstrom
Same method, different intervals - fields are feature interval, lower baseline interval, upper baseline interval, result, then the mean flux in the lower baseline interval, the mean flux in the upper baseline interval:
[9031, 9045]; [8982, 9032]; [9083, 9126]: 0.1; 10.1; 10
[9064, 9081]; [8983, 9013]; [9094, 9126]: 0.6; 10.2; 10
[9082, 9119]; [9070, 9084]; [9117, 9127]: -1.1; 9.76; 9.82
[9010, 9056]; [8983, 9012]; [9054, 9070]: 0.4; 10.2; 9.85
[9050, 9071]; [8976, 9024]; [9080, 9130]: 0.6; 10.2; 10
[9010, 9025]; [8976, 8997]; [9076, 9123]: 0.6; 10.4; 10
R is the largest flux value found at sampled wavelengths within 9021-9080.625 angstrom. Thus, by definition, 10.4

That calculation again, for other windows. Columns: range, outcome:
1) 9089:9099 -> 10.2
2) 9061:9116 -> 10.9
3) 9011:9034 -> 10.1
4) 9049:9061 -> 10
